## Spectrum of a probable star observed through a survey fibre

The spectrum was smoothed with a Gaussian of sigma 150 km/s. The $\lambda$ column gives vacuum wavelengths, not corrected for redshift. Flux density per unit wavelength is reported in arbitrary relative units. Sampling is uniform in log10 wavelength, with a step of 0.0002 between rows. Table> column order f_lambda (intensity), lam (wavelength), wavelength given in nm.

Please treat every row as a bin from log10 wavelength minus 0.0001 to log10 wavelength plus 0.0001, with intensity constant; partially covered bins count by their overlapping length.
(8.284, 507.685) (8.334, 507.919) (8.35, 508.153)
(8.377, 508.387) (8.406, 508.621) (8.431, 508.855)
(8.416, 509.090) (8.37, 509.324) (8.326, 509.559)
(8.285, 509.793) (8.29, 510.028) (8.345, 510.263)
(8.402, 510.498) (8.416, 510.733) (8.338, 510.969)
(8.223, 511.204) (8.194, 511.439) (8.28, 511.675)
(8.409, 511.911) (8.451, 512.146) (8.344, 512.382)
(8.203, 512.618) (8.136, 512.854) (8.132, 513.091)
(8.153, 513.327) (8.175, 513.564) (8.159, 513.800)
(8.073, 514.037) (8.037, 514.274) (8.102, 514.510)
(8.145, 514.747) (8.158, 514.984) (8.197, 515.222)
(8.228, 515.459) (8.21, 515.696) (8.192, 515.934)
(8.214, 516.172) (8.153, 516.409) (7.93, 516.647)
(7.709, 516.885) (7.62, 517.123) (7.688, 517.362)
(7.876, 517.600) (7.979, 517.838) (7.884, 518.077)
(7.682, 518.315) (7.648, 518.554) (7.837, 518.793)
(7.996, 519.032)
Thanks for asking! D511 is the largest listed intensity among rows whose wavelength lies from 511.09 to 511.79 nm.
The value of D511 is 8.28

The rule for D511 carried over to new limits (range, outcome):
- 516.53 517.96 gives 7.979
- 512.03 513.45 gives 8.451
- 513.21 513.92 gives 8.175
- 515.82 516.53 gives 8.214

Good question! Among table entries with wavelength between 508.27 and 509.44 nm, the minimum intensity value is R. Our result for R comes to 8.37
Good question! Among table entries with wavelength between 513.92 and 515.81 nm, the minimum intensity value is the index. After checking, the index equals 8.037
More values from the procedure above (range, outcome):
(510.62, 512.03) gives 8.194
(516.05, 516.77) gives 7.93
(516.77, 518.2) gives 7.62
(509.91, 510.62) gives 8.29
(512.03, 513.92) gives 8.132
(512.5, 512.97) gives 8.136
